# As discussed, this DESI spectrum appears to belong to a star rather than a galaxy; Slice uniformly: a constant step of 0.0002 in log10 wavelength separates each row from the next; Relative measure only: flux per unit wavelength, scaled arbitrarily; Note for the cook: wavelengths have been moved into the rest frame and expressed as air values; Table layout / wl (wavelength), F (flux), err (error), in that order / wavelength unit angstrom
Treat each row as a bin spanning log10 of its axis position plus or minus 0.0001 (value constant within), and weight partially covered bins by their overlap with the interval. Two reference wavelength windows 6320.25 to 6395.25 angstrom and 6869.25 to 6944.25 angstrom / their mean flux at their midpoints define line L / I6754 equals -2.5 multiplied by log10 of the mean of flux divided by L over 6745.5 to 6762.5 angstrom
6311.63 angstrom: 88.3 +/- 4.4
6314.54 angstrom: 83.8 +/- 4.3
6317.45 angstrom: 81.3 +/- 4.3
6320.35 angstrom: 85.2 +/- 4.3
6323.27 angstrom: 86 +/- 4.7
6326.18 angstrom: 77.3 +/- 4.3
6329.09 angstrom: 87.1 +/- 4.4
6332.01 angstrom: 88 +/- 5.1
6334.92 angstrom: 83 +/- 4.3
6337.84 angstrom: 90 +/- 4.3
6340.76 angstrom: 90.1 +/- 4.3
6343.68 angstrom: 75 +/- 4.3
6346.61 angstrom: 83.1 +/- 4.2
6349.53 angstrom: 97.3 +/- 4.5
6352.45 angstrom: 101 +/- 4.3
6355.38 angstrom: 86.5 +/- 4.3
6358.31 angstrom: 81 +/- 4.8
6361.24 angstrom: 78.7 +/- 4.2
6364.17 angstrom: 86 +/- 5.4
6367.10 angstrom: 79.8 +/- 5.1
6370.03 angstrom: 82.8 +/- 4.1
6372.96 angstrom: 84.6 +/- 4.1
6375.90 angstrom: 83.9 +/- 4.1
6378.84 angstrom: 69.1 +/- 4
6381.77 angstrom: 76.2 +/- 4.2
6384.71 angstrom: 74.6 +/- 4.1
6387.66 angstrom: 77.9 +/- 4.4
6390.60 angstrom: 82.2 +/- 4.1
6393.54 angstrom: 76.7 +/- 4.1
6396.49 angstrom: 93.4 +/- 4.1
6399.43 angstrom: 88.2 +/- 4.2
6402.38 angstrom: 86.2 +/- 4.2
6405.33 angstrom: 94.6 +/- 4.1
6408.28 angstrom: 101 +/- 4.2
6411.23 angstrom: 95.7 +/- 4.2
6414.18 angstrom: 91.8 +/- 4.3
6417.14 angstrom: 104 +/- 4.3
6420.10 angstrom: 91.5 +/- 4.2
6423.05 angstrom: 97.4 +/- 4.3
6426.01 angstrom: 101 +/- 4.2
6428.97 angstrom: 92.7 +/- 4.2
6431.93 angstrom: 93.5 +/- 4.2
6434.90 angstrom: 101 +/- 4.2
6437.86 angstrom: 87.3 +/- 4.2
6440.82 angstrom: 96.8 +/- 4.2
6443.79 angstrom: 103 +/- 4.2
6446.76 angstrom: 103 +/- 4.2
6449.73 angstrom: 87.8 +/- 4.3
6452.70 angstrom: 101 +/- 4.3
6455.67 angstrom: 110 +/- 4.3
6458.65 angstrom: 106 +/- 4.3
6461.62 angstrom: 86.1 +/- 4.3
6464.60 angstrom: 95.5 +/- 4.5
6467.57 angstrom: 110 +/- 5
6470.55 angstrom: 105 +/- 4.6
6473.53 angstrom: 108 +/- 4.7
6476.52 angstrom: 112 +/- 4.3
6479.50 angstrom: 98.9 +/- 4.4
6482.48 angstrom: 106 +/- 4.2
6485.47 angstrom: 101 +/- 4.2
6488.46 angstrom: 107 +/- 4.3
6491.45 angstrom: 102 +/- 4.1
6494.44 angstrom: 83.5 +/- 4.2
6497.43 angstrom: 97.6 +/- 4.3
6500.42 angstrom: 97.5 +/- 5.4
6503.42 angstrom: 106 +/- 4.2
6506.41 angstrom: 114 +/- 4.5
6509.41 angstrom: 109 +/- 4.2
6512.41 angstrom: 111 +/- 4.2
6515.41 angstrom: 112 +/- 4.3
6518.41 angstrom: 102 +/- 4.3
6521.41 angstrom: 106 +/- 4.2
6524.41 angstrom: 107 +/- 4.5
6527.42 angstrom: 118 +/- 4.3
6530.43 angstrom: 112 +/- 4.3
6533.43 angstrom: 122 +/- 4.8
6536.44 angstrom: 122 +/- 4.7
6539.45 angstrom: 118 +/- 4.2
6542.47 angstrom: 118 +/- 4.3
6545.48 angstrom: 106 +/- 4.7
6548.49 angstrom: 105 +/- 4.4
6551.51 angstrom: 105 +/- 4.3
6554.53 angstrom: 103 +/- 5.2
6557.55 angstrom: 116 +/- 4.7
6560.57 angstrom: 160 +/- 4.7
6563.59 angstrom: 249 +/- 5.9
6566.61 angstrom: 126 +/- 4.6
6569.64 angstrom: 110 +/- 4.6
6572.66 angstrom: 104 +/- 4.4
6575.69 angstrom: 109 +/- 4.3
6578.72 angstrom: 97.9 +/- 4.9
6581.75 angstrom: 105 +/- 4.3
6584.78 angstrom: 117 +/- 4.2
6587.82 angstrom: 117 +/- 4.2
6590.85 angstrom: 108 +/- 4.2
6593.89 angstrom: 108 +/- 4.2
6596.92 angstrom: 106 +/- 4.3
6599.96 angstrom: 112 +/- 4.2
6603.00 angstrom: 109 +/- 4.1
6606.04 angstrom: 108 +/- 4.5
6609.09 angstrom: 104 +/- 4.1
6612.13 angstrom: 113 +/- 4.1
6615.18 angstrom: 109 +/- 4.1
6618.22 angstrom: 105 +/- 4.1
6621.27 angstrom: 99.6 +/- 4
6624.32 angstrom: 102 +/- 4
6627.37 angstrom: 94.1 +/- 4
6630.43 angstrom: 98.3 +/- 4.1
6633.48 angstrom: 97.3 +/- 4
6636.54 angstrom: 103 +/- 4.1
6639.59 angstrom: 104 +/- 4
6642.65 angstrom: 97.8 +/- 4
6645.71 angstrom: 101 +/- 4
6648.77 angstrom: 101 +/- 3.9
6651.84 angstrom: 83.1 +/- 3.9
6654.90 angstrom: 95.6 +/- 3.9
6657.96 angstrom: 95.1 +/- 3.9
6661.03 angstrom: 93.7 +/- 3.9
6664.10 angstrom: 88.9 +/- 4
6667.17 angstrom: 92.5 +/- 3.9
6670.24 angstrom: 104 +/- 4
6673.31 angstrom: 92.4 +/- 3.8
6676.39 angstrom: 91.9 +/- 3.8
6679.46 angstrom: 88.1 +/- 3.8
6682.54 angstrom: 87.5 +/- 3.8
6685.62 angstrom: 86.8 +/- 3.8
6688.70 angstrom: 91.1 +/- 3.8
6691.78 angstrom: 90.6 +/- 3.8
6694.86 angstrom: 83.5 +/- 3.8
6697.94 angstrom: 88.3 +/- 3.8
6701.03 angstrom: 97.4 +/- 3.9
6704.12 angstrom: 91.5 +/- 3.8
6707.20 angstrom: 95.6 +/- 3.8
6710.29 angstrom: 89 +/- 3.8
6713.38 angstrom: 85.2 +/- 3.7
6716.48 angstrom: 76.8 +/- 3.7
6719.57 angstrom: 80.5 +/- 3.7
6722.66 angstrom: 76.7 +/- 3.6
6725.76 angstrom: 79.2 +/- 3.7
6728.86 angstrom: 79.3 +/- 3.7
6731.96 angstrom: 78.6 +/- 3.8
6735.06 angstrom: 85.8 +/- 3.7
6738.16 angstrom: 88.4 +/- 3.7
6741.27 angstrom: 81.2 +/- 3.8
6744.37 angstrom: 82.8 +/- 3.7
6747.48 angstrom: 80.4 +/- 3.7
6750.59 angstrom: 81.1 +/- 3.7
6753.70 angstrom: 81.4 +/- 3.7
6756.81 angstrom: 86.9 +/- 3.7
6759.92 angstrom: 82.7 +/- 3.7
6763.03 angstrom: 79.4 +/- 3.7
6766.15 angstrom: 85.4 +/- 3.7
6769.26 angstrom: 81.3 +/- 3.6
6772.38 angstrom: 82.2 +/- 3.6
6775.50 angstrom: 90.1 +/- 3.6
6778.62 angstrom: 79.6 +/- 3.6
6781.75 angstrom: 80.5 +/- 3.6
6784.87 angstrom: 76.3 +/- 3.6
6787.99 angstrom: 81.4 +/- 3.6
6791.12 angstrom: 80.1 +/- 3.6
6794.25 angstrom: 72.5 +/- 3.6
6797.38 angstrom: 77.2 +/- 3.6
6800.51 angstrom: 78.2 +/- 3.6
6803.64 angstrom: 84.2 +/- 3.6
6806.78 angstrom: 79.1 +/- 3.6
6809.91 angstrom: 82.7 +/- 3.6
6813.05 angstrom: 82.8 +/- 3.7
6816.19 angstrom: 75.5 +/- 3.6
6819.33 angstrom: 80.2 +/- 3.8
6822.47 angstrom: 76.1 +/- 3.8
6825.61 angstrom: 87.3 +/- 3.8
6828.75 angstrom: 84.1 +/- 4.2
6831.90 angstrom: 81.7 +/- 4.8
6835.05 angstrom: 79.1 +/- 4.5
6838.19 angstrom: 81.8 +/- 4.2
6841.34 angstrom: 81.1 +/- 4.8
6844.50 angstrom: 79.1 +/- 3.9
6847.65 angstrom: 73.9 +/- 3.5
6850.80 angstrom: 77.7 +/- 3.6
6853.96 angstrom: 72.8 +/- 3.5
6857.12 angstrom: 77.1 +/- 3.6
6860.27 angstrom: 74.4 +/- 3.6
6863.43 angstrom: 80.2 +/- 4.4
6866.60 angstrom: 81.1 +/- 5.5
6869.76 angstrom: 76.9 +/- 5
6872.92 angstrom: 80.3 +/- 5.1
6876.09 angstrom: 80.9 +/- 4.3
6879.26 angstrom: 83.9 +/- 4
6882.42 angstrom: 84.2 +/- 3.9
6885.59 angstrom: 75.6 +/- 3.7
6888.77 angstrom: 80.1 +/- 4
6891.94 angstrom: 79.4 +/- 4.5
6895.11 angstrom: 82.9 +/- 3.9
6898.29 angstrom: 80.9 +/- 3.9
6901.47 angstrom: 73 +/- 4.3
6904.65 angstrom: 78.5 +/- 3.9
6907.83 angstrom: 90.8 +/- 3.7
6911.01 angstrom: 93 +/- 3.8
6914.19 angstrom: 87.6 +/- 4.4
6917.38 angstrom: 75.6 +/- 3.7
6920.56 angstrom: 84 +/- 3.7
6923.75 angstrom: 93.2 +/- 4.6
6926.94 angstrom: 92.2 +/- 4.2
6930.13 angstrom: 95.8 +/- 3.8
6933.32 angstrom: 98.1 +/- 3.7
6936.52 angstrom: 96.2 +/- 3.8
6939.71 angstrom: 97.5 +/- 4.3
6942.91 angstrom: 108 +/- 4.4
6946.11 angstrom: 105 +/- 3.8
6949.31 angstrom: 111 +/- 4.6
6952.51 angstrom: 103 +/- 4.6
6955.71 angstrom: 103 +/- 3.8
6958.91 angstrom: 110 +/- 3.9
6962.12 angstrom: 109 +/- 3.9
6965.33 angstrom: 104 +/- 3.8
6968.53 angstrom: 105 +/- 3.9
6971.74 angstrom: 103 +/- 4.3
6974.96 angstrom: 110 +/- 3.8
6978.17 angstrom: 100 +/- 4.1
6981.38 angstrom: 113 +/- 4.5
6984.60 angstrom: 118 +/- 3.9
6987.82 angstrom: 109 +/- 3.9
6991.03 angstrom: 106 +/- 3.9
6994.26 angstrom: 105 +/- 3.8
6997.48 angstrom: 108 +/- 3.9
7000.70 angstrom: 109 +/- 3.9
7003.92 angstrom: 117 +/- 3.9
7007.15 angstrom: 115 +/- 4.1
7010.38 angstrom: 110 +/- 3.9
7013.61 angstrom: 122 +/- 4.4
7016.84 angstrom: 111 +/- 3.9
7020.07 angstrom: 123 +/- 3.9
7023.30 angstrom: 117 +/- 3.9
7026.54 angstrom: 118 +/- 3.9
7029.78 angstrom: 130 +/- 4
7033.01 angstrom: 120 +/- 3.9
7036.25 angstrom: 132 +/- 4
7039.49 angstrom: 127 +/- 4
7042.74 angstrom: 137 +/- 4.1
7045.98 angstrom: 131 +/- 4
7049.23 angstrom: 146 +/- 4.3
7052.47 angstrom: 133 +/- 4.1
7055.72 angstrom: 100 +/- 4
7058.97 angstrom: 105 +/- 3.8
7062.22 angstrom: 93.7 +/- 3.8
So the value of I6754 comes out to 0.040 mag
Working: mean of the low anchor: 83.2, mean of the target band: 82.3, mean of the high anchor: 86.3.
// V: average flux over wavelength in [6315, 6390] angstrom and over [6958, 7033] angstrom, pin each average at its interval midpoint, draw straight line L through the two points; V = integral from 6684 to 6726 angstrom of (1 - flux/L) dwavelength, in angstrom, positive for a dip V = 5.2 angstrom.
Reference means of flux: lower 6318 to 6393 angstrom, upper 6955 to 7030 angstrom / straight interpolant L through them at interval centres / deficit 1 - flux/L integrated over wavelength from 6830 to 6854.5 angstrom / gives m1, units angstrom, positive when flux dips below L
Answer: 6.1 angstrom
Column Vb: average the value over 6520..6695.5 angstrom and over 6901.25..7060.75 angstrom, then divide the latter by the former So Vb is 1.01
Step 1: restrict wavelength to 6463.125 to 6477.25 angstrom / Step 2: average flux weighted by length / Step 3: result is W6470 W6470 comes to 106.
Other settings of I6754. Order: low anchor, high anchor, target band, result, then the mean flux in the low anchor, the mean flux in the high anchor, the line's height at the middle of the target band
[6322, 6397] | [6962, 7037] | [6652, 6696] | 0.08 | 83.4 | 113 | 97.9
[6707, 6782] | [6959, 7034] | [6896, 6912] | 0.22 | 82.6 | 112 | 101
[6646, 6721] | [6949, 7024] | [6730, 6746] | 0.13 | 90.6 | 110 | 94.1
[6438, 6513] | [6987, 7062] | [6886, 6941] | 0.31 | 102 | 118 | 115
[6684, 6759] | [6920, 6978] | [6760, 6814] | 0.11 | 84.9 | 102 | 89.8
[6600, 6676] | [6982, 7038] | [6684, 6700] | 0.16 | 99.7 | 116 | 102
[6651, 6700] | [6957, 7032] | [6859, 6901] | 0.29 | 91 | 112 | 104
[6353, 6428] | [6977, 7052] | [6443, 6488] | -0.13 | 86.8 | 119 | 90.7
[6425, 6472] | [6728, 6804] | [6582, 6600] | -0.21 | 98.7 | 81.5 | 91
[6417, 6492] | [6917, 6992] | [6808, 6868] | 0.27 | 100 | 102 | 102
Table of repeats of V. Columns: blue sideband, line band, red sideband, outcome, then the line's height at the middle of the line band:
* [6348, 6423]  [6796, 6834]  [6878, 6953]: 3.5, 88.9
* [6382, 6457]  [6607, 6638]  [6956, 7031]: -1.0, 99.6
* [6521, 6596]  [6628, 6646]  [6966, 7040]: 2.8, 118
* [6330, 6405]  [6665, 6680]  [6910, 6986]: -0.2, 92.8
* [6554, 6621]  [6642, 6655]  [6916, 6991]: 2.2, 115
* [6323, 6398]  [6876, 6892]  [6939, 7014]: 3.6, 105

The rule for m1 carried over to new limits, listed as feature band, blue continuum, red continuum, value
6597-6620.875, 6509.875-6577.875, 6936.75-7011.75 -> 2.0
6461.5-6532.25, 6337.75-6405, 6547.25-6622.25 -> -1.4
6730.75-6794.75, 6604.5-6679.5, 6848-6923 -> 5.5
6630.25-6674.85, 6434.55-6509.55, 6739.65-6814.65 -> -3.5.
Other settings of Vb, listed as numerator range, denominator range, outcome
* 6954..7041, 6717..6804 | 1.39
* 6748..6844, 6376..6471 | 0.87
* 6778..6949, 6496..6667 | 0.76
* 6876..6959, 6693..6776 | 1.08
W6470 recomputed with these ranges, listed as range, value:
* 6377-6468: 92.5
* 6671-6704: 90.2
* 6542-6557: 107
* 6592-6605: 109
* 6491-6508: 100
